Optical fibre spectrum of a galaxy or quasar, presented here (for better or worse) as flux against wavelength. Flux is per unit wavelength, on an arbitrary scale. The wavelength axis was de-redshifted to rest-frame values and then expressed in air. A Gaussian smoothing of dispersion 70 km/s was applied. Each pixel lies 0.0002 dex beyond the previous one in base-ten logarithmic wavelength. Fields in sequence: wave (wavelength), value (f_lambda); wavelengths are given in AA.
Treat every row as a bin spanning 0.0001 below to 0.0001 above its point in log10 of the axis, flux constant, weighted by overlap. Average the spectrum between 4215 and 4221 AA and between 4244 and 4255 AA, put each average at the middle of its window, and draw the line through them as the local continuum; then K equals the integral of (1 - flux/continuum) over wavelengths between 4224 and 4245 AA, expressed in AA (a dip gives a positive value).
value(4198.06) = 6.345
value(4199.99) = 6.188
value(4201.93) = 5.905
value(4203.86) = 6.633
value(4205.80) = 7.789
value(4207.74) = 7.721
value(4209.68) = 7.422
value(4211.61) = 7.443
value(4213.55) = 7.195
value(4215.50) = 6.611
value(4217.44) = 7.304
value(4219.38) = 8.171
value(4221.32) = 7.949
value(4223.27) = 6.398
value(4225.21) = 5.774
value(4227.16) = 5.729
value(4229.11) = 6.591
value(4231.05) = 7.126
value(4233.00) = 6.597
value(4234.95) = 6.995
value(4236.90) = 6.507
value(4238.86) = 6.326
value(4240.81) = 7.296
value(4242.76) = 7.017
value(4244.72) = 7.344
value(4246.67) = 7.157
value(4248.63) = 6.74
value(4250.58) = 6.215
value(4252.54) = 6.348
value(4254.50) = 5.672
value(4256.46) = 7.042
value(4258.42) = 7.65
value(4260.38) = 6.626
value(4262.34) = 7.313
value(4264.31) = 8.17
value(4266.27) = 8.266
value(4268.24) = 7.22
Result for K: 1.1 AA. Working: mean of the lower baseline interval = 7.49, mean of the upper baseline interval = 6.6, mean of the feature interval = 6.64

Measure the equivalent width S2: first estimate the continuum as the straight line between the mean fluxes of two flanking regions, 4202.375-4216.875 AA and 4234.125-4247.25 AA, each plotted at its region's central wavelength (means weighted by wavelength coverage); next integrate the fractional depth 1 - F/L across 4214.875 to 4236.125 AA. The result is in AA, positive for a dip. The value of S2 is 0.7 AA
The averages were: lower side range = 7.21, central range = 6.84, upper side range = 6.94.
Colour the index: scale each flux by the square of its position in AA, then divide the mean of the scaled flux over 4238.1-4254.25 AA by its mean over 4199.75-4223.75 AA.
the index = 0.96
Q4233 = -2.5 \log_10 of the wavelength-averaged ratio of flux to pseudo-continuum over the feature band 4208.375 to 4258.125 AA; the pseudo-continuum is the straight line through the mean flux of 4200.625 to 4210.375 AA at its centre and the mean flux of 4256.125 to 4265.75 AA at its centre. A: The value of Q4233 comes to 0.06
